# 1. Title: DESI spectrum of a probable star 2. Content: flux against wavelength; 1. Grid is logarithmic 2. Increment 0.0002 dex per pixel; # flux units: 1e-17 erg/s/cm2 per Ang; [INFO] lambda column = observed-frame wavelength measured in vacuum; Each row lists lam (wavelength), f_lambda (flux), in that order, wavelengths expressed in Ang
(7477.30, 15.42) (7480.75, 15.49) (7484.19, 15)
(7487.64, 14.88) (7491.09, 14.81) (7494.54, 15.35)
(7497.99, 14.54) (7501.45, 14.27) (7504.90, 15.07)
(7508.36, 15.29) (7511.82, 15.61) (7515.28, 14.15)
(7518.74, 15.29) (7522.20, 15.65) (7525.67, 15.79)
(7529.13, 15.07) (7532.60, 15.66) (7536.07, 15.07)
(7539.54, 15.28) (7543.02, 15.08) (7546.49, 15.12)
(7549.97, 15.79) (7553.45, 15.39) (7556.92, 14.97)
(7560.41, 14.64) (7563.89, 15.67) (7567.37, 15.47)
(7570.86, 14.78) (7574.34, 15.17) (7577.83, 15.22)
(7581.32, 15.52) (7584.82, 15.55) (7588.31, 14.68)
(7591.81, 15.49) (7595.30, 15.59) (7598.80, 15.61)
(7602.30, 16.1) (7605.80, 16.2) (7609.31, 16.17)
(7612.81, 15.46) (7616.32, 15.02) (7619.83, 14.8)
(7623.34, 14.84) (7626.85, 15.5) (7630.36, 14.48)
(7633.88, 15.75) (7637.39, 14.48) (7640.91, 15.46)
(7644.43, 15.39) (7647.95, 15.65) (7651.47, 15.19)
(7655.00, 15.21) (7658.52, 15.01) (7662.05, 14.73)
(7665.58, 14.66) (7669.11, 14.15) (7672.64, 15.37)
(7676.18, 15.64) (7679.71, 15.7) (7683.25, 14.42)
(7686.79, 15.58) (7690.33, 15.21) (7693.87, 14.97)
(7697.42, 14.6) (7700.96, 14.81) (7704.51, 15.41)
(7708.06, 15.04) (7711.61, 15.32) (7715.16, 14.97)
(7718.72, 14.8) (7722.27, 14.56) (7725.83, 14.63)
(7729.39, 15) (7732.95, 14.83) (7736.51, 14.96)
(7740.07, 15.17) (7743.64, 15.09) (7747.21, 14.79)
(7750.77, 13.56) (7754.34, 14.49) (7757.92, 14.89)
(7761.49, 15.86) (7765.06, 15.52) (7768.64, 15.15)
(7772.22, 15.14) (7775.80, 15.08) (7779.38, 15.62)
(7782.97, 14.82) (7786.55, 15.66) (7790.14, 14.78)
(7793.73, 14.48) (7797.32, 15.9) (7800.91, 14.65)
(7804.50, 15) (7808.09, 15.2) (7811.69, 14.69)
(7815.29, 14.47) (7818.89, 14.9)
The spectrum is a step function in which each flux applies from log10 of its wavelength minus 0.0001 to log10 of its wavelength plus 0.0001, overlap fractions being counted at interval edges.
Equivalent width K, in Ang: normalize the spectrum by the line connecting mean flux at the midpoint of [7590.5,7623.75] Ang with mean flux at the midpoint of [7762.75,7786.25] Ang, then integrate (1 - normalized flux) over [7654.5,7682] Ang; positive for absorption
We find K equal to 0.7 Ang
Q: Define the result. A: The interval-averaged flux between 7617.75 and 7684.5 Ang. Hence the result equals 15.1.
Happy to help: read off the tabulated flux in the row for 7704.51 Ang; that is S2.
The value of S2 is 15.41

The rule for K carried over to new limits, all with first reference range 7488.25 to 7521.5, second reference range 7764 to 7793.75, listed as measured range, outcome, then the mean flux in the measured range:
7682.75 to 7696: 0.0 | 15.1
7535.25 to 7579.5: -0.6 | 15.2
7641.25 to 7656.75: -0.3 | 15.4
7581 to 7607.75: -1.0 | 15.6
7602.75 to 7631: -0.6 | 15.4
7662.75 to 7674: 0.3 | 14.7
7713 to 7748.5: 0.6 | 14.9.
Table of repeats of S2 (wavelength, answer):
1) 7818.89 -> 14.9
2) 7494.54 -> 15.35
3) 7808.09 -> 15.2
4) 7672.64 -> 15.37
